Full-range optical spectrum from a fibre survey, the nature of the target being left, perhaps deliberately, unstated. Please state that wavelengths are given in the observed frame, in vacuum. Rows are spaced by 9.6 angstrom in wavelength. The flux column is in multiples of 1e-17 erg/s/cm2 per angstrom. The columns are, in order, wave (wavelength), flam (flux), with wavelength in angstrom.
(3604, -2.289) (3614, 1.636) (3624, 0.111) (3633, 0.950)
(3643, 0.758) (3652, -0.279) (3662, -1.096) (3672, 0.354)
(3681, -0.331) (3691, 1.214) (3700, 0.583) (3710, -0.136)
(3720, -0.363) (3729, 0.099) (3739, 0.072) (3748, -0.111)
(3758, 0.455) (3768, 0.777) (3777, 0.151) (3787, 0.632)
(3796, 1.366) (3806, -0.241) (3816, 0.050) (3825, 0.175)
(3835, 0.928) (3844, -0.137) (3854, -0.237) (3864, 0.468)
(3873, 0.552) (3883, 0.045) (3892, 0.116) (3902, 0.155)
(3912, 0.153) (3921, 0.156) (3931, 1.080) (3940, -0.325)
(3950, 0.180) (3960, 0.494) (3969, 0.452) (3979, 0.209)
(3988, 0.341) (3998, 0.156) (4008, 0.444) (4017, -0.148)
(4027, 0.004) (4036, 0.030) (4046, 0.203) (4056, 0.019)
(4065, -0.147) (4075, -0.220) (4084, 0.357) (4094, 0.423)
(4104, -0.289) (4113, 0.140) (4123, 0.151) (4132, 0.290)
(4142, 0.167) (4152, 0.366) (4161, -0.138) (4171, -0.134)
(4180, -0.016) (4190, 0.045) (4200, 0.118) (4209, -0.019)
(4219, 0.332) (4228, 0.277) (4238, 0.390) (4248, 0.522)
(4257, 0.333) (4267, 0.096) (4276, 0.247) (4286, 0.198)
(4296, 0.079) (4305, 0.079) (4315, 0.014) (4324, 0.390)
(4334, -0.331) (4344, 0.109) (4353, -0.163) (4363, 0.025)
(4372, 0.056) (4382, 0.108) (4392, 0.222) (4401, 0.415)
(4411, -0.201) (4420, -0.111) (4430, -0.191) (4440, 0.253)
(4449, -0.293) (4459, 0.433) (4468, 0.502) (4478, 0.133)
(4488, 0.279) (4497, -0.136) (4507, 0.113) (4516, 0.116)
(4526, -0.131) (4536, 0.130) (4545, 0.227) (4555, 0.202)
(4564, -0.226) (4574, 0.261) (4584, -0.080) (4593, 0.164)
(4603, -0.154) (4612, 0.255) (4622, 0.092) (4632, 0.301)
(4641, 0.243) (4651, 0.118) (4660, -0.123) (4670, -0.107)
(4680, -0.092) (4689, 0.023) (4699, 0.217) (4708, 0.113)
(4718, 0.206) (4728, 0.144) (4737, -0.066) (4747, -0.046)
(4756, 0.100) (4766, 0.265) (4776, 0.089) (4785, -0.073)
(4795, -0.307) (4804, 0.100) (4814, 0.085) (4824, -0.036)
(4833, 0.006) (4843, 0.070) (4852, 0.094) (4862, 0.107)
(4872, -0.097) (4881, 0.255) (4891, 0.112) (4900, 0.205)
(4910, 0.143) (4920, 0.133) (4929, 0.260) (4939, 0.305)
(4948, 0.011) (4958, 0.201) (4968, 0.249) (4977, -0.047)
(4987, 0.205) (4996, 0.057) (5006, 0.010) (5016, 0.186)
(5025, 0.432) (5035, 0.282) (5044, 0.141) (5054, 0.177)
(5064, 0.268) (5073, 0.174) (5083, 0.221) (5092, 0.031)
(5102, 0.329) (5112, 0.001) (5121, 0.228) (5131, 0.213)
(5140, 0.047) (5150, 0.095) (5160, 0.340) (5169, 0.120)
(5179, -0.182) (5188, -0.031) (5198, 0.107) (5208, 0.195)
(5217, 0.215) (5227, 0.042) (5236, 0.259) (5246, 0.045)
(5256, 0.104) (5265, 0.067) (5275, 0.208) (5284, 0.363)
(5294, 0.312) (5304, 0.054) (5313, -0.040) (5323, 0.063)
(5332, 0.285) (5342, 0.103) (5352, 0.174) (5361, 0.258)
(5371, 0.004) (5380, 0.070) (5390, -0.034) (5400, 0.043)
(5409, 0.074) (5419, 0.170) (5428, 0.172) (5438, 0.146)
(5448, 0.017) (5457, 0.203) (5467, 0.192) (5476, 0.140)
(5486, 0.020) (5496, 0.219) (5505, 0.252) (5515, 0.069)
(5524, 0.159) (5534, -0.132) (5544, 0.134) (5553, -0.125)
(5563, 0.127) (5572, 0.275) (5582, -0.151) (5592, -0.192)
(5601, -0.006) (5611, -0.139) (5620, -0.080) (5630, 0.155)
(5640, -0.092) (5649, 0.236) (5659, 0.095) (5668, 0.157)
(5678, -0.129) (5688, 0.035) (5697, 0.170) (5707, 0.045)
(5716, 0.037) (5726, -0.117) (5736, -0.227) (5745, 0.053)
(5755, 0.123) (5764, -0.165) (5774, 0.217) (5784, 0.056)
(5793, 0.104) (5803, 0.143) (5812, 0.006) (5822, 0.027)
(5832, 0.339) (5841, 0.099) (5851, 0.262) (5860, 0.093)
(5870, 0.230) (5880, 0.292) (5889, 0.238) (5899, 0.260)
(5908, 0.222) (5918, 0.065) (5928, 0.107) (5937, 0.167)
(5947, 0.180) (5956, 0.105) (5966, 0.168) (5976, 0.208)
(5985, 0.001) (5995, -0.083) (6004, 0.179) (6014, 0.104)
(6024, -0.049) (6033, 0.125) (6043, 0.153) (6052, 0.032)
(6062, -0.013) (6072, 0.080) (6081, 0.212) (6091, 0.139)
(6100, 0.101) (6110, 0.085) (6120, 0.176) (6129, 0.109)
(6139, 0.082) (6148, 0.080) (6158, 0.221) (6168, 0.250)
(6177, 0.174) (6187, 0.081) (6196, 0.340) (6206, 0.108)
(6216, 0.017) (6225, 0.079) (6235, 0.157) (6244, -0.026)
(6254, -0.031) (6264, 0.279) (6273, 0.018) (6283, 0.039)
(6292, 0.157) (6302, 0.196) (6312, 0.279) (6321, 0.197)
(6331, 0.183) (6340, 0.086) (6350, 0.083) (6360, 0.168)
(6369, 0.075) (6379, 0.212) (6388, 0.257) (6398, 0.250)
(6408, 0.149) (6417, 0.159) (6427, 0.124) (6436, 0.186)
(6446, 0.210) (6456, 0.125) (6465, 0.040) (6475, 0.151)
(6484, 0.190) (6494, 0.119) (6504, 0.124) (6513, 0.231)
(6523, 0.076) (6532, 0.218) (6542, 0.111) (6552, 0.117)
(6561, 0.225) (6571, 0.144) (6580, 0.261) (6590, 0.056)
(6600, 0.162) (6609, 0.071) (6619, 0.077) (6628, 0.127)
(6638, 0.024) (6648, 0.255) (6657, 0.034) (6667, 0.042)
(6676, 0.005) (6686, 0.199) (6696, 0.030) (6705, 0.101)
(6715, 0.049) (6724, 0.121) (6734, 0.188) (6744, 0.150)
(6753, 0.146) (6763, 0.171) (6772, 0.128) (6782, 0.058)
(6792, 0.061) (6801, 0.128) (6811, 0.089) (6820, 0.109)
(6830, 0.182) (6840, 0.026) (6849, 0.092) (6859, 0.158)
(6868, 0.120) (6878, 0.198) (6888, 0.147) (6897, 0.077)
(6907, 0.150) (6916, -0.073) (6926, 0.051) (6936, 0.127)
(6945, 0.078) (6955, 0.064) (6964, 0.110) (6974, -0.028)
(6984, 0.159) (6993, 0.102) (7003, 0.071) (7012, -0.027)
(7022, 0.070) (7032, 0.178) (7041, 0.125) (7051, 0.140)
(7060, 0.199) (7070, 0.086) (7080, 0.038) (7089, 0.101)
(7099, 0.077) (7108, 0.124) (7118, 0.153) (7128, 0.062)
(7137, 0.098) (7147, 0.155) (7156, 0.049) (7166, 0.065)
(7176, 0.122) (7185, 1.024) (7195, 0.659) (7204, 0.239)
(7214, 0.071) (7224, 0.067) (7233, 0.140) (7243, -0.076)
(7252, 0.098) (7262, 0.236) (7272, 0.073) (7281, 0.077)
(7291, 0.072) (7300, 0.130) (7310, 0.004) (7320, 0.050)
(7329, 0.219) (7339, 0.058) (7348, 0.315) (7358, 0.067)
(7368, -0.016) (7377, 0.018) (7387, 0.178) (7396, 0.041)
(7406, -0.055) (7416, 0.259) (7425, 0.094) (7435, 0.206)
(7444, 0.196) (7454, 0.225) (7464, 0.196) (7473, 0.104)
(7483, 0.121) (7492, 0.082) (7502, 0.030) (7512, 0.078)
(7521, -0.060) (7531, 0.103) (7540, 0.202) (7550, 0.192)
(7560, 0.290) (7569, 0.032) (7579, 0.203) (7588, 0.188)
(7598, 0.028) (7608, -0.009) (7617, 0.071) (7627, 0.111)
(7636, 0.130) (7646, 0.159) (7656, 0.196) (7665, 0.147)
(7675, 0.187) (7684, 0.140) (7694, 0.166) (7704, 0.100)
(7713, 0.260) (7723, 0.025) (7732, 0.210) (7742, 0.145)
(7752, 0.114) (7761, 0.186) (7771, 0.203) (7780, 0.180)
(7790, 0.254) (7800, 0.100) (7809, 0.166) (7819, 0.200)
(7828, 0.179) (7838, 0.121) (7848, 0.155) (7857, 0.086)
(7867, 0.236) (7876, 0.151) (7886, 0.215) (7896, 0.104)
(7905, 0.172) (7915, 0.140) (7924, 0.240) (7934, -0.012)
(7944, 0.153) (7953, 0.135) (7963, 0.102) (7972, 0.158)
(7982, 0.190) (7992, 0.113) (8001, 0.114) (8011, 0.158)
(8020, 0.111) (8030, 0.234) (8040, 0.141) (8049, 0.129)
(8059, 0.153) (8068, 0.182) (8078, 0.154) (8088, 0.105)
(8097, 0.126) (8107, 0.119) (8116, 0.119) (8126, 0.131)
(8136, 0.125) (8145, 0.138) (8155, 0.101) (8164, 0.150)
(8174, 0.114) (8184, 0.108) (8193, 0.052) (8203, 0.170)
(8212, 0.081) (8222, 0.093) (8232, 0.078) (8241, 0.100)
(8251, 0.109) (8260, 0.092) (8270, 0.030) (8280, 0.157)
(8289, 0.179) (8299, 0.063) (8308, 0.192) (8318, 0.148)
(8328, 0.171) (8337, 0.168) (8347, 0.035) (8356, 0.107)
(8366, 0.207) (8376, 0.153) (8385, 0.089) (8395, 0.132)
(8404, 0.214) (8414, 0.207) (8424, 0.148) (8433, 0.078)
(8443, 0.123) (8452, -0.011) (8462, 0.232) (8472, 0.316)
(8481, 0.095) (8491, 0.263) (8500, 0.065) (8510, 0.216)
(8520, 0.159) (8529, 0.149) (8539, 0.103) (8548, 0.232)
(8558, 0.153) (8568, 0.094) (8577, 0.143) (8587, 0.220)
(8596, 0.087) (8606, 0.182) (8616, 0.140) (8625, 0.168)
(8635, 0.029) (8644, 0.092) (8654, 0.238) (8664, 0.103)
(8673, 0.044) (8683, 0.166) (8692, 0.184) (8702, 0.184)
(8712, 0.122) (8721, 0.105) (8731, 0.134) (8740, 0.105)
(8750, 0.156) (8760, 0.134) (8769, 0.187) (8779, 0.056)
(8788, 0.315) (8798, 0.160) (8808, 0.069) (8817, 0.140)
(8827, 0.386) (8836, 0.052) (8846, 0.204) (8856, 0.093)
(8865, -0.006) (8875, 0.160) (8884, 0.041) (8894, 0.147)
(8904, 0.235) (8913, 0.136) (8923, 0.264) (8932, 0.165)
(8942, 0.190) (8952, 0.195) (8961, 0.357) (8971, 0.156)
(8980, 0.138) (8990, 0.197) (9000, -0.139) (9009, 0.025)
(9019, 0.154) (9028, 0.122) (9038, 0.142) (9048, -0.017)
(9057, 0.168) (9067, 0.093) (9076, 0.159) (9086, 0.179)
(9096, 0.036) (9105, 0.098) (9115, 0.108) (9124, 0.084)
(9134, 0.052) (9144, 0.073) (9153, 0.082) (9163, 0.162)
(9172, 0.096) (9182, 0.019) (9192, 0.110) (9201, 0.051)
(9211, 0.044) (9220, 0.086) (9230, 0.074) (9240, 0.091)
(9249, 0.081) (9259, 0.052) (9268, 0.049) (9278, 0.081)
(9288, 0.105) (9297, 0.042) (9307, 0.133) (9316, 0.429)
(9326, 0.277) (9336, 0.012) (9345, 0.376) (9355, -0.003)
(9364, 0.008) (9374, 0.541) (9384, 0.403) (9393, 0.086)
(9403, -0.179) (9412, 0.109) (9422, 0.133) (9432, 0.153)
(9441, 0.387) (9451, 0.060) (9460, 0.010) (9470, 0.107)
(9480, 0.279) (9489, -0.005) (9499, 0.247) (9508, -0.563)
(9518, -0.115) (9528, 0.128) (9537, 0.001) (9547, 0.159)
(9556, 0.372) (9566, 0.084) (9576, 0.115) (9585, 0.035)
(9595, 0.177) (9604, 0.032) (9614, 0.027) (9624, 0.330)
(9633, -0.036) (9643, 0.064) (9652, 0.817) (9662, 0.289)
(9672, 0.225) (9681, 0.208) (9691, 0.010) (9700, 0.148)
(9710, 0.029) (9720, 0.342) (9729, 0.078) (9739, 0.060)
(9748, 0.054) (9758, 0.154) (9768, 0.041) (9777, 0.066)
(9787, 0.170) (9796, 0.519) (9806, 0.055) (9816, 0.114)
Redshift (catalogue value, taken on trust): 0.93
